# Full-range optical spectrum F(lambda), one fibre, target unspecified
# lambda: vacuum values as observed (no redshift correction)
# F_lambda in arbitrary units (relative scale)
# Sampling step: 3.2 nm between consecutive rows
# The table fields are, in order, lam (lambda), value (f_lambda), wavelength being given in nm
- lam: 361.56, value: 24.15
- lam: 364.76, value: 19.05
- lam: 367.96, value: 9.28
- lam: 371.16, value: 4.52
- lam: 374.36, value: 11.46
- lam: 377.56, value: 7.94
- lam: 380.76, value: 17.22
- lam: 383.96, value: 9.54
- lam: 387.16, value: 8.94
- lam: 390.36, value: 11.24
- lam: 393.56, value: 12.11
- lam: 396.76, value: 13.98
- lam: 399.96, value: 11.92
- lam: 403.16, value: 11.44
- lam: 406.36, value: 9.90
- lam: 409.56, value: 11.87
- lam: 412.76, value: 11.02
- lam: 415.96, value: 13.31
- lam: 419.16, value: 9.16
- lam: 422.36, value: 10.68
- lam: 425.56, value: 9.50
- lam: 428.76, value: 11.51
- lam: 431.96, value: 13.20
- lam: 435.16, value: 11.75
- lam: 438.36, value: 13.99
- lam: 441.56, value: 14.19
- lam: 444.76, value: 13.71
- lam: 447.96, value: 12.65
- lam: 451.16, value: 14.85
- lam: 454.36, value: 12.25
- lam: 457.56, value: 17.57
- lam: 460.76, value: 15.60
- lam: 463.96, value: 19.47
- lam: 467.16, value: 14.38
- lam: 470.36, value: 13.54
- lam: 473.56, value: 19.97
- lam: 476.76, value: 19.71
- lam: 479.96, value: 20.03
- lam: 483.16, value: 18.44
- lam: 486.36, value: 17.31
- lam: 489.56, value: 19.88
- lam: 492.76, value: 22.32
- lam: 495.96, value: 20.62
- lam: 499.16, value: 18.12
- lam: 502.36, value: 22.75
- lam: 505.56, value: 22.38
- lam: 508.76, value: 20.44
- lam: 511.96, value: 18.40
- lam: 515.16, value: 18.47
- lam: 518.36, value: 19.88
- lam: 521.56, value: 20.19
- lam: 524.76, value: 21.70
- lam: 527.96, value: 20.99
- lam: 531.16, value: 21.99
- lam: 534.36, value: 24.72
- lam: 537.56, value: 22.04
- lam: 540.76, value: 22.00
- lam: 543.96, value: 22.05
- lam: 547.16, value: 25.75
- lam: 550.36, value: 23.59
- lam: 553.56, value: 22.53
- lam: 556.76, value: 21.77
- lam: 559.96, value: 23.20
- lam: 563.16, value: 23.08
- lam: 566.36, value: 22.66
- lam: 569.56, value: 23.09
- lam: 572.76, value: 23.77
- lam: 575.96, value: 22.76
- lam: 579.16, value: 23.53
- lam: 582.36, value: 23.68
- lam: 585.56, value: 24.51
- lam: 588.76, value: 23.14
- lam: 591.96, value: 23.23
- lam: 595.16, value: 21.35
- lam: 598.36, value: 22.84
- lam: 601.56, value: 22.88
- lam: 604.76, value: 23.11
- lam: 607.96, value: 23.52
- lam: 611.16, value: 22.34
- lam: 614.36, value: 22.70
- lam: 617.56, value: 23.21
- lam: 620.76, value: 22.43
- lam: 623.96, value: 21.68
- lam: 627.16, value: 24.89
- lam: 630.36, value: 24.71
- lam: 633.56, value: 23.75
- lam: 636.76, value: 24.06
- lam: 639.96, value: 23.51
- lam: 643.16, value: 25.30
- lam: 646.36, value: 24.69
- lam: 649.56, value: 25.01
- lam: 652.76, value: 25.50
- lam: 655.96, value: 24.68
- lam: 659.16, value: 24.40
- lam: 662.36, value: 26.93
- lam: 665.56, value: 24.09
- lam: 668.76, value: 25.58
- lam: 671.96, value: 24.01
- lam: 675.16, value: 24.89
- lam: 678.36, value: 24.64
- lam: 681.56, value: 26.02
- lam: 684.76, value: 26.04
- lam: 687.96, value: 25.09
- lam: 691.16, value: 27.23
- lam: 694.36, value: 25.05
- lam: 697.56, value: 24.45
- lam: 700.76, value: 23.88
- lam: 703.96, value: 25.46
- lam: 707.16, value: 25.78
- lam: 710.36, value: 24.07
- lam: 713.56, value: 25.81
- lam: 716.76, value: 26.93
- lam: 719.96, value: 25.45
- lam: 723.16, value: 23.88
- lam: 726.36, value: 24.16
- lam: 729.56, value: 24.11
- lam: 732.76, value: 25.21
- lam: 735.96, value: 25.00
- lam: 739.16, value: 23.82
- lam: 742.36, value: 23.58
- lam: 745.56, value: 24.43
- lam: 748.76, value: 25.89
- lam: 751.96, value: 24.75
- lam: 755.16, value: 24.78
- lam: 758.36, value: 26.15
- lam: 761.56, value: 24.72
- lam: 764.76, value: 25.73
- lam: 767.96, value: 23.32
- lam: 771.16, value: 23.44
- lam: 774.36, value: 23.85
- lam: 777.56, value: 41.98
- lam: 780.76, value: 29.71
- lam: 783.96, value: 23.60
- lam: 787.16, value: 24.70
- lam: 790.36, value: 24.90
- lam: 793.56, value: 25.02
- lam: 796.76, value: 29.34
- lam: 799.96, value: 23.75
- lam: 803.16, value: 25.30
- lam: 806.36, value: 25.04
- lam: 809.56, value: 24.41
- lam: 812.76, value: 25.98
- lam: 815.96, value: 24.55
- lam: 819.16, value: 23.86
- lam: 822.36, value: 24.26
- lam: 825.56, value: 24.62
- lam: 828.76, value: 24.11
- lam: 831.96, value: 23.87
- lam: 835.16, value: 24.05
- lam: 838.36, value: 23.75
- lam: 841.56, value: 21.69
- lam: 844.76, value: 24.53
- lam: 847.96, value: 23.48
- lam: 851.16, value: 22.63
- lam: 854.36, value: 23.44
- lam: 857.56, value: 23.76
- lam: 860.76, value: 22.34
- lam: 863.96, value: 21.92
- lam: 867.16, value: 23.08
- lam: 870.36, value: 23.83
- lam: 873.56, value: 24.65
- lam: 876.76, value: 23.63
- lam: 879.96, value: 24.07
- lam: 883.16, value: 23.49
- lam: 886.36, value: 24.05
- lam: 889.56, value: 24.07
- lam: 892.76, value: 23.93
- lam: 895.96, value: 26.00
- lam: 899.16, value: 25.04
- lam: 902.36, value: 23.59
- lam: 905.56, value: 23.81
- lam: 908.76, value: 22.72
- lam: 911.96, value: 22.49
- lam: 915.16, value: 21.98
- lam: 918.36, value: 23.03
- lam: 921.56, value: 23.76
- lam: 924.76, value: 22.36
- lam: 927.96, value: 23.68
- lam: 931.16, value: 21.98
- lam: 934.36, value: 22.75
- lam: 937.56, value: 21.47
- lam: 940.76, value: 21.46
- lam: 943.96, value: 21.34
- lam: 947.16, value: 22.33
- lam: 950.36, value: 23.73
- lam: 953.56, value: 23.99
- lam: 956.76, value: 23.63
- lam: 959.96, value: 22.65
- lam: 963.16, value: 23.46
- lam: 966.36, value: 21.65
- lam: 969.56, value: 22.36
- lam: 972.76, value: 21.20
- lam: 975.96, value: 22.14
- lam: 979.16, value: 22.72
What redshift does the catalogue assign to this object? 0.18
